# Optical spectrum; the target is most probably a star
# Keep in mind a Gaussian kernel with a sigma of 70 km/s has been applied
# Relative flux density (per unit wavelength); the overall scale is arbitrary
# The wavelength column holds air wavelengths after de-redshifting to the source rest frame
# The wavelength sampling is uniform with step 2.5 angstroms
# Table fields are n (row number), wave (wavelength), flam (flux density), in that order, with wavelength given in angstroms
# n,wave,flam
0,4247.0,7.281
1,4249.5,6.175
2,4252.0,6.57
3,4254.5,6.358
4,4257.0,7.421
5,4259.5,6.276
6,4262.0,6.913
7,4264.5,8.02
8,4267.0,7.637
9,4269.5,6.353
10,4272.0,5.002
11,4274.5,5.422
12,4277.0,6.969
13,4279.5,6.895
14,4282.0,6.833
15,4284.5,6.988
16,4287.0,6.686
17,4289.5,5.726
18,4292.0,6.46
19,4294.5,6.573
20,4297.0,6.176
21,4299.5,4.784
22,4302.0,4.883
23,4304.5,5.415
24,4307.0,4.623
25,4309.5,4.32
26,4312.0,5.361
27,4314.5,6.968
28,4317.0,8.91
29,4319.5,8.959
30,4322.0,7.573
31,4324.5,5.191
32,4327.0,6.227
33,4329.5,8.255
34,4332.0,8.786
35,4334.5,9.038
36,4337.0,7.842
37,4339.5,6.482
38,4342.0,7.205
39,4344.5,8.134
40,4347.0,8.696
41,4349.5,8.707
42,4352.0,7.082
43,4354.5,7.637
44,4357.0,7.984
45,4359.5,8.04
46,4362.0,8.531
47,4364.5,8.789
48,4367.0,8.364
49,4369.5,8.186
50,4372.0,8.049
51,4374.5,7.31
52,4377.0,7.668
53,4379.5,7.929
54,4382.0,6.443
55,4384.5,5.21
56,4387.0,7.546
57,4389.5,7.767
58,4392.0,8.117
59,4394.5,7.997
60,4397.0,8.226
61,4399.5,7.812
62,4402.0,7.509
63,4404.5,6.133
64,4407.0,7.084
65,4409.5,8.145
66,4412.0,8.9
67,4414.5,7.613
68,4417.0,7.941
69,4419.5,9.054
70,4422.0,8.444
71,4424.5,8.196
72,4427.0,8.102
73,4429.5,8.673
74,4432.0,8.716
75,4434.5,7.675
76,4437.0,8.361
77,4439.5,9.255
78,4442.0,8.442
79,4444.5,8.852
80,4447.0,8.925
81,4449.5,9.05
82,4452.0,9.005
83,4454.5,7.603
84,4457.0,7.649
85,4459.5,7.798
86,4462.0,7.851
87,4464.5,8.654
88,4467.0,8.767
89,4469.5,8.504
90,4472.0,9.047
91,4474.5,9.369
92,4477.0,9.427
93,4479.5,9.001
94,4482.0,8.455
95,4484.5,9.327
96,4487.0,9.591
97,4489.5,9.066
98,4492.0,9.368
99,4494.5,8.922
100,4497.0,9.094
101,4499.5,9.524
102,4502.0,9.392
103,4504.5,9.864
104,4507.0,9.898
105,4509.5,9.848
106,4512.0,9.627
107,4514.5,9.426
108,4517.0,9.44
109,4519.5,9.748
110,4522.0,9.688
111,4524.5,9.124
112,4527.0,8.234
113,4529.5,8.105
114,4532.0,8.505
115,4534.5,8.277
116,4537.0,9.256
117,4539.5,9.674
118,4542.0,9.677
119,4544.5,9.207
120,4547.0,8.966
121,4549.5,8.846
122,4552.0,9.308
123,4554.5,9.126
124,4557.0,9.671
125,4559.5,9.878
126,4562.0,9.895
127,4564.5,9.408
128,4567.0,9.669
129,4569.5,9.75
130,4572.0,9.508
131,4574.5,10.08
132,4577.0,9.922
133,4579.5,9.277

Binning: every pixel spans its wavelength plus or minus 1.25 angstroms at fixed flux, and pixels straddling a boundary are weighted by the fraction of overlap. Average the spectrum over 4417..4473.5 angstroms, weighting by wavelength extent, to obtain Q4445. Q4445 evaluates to 8.47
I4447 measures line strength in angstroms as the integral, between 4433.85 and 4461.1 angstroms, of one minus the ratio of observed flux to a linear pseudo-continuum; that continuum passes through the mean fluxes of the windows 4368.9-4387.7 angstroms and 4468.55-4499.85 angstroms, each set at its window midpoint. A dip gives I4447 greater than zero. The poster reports 0.1 angstroms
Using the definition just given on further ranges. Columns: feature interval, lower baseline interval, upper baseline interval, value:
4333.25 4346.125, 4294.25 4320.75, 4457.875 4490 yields -2.28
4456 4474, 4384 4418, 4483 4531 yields 0.57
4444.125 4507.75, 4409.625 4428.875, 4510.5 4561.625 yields -1.18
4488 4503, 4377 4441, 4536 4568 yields -0.71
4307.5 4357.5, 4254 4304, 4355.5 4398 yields -1.78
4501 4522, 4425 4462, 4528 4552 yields -2.06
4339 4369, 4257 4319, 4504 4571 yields -3.79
